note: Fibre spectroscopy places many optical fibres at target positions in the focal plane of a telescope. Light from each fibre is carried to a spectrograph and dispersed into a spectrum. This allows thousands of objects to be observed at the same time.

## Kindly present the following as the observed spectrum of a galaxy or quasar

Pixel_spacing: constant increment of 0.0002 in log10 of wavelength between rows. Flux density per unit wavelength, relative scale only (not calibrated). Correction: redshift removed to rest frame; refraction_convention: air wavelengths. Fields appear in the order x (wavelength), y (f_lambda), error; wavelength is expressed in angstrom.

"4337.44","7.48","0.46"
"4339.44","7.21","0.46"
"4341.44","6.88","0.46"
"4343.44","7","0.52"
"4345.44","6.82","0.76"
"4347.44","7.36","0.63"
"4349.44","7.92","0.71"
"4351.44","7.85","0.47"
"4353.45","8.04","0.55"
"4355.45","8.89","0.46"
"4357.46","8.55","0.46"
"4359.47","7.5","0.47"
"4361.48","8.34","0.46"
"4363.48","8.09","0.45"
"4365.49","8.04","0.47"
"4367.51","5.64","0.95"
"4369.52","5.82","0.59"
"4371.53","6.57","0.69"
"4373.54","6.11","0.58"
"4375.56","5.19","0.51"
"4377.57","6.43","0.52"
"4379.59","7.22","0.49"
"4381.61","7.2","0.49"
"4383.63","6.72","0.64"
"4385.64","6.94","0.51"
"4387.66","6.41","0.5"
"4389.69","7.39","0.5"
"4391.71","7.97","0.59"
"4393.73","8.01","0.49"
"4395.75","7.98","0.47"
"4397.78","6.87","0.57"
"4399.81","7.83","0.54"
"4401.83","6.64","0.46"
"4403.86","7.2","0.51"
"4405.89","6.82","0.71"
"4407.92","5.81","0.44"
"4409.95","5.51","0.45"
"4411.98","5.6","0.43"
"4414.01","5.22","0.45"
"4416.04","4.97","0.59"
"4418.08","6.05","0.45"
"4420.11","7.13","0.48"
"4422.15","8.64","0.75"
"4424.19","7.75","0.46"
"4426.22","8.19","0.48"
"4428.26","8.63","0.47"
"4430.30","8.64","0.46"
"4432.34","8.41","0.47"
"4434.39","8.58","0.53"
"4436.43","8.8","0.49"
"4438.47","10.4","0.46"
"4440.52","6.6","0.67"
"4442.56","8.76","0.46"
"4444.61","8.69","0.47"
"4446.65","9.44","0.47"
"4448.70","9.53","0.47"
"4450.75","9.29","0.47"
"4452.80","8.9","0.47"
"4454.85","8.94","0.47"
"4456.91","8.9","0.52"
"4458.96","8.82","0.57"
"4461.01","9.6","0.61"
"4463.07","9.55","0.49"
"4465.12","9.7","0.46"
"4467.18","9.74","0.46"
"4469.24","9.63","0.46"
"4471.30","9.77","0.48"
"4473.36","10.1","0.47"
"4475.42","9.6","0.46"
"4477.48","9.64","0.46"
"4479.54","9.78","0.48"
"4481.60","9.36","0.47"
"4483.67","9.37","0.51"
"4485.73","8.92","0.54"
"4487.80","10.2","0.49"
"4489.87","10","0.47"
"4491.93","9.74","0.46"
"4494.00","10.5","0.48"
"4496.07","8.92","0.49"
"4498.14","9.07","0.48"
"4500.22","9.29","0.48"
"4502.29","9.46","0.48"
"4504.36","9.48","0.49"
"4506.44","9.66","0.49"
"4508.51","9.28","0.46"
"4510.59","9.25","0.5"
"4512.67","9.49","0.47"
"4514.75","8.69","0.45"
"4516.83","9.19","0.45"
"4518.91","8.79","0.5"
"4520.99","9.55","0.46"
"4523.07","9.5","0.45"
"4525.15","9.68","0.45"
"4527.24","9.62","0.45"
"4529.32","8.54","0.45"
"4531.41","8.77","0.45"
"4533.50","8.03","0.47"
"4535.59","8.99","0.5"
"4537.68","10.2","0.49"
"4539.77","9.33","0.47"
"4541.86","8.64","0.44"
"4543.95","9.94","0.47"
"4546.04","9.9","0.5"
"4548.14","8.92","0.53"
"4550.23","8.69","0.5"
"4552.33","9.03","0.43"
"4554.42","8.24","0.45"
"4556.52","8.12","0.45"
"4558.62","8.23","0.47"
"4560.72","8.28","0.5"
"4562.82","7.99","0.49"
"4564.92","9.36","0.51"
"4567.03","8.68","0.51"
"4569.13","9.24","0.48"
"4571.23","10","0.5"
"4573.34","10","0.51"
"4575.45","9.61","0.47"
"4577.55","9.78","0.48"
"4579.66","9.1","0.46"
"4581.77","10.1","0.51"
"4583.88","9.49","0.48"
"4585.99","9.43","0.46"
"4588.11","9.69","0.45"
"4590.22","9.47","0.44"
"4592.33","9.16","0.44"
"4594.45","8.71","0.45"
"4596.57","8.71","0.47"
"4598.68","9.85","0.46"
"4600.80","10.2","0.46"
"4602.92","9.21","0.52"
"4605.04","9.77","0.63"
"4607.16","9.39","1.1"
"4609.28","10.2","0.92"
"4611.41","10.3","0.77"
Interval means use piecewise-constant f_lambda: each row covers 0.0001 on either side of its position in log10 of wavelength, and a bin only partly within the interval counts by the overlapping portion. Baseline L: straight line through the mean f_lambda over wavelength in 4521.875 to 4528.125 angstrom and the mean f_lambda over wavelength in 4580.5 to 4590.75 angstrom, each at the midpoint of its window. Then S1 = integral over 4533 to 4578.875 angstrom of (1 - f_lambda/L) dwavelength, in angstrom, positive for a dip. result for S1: 2.6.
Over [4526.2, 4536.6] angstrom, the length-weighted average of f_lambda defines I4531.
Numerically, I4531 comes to 8.79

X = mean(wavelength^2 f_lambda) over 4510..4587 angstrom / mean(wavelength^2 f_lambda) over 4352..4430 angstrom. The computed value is 1.39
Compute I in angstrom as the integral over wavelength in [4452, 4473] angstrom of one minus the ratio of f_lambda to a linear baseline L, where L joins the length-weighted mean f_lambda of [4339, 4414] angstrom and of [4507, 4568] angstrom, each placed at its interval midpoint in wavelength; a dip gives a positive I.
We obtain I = -3.3 angstrom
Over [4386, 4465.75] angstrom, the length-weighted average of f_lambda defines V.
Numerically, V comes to 7.89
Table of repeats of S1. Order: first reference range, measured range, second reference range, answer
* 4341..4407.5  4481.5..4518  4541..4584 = -4.2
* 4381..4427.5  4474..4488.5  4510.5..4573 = -2.6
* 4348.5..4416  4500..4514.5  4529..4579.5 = -1.6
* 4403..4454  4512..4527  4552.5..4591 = -1.1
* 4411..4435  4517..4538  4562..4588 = -0.9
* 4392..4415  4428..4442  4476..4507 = -1.5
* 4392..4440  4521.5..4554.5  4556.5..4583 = -1.4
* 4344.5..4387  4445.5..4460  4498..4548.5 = -1.4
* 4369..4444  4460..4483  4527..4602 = -4.8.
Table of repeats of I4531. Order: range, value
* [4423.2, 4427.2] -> 7.99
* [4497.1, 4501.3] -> 9.17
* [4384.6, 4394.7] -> 7.34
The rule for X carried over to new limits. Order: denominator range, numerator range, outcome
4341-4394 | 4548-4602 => 1.40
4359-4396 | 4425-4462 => 1.30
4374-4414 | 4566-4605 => 1.52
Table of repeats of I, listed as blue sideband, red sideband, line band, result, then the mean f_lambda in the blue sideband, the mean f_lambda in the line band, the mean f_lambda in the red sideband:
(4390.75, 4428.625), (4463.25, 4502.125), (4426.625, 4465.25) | -3.0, 6.96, 8.93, 9.62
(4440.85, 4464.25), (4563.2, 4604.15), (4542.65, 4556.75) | 0.5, 9.06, 9.02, 9.44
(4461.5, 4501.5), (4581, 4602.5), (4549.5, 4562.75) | 1.6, 9.62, 8.39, 9.46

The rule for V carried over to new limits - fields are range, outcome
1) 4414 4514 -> 8.99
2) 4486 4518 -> 9.46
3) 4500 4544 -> 9.23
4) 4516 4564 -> 8.96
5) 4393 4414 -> 6.73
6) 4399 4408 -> 6.95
